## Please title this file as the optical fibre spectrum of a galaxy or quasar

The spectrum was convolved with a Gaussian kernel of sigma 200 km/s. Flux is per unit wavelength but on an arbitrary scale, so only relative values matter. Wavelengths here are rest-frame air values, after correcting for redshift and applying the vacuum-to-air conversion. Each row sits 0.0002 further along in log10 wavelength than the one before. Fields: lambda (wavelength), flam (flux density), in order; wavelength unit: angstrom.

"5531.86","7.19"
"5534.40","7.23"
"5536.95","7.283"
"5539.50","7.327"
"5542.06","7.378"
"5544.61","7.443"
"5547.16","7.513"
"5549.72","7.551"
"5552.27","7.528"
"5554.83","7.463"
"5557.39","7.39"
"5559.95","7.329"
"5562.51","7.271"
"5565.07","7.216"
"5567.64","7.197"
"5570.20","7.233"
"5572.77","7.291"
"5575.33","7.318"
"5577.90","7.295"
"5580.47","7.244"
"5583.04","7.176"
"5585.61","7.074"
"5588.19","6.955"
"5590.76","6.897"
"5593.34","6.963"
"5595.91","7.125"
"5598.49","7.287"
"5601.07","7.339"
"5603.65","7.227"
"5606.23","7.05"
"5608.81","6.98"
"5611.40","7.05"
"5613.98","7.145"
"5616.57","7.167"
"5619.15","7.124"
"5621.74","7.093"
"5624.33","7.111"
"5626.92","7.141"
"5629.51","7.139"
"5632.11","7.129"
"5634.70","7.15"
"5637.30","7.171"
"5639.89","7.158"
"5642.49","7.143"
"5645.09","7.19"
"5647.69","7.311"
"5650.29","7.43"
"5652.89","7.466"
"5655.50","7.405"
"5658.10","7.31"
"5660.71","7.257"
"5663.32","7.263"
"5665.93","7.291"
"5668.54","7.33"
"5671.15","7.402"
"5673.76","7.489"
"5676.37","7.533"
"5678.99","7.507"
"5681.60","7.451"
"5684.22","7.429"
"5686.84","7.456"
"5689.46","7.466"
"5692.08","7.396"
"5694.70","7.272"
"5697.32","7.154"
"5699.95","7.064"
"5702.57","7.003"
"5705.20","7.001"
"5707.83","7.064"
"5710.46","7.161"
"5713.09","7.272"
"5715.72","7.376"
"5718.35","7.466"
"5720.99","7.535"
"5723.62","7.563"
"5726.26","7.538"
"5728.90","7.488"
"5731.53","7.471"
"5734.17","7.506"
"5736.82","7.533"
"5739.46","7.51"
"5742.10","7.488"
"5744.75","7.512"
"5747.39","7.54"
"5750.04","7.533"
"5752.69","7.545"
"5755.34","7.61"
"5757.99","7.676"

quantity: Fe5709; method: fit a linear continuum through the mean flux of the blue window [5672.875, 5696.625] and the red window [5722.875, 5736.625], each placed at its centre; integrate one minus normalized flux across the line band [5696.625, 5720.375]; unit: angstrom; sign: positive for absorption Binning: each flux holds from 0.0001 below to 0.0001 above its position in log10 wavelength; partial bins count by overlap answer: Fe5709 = 0.92 angstrom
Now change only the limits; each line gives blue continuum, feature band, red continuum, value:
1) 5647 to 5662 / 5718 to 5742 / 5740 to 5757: -0.02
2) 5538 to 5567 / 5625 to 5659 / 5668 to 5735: 0.63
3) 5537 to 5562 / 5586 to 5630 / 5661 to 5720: 1.62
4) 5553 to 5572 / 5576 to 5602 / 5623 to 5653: 0.47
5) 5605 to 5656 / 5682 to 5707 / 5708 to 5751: 0.35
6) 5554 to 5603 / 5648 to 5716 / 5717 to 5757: 0.91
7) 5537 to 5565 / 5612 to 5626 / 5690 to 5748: 0.50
